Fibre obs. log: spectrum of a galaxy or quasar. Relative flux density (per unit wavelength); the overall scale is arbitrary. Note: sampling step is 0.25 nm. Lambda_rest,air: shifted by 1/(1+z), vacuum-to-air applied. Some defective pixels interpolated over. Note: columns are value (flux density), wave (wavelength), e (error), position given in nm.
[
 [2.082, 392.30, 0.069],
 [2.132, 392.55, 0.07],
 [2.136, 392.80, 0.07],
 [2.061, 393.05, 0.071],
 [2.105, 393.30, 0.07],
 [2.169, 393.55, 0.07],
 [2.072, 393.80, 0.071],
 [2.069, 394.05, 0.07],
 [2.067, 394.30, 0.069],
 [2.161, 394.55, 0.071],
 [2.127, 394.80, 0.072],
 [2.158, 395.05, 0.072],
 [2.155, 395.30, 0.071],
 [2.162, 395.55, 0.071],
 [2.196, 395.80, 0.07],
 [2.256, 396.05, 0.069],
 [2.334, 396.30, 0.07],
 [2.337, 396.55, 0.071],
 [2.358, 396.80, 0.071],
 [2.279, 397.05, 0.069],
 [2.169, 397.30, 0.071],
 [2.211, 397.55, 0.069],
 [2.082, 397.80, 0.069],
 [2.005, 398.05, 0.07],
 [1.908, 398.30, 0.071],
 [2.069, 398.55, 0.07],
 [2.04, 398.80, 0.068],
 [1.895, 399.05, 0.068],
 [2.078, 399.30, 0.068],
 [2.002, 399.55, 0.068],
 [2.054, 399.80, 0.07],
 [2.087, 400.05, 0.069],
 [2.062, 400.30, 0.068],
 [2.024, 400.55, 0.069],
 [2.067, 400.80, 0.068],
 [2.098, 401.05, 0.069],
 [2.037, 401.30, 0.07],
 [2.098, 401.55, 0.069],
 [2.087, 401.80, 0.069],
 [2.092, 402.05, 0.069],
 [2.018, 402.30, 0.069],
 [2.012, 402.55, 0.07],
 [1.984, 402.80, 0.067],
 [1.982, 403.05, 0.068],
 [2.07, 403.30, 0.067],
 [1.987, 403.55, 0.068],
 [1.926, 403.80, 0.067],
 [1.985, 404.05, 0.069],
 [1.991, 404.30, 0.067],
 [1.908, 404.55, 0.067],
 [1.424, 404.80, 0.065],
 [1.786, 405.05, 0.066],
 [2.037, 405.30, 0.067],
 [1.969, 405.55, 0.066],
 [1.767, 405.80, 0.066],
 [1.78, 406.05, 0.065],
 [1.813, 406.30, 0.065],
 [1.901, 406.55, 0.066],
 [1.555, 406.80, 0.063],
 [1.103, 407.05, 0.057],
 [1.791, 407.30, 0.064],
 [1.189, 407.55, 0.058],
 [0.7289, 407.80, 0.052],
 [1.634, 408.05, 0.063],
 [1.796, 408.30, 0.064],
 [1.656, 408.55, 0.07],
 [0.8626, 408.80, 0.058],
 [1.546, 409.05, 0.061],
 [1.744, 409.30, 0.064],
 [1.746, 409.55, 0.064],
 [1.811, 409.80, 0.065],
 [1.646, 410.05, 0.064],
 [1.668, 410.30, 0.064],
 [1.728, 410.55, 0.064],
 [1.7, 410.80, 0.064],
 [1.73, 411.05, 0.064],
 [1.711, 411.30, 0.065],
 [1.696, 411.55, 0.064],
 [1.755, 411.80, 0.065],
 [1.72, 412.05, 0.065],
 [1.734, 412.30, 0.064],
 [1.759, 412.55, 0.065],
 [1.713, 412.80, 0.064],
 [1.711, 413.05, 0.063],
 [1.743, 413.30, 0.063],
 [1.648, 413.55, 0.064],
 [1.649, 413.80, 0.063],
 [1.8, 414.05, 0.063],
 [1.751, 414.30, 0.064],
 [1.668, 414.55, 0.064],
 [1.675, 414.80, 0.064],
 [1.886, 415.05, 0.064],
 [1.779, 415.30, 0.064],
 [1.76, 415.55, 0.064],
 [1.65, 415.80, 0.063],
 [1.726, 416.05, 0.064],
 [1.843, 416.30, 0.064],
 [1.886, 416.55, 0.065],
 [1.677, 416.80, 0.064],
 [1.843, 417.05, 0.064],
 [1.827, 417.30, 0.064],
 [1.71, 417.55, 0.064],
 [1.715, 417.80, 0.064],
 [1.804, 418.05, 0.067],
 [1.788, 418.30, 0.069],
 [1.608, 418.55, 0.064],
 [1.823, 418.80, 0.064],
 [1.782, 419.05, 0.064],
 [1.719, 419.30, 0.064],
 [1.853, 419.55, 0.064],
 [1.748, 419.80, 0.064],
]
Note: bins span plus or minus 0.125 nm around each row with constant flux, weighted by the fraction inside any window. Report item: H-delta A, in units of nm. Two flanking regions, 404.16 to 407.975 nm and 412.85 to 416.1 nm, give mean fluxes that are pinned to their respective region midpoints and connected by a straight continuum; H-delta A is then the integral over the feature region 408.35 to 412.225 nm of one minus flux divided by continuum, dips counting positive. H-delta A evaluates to 0.09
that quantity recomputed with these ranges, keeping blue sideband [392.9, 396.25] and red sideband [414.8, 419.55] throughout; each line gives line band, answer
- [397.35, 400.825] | 0.04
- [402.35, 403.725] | 0.00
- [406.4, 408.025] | 0.45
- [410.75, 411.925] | 0.09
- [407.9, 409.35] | 0.30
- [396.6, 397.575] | -0.08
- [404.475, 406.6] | 0.16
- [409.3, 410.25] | 0.08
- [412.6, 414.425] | 0.11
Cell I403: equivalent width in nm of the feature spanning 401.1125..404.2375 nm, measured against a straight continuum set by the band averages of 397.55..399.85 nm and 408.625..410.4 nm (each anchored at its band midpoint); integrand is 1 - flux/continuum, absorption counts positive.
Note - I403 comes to -0.277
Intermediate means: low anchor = 2.02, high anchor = 1.58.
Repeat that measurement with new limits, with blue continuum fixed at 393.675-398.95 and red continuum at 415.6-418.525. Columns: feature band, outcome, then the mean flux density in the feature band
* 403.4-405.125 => 0.12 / 1.86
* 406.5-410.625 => 0.85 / 1.53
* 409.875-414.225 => 0.34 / 1.71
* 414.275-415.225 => 0.03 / 1.75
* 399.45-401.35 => 0.02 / 2.06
